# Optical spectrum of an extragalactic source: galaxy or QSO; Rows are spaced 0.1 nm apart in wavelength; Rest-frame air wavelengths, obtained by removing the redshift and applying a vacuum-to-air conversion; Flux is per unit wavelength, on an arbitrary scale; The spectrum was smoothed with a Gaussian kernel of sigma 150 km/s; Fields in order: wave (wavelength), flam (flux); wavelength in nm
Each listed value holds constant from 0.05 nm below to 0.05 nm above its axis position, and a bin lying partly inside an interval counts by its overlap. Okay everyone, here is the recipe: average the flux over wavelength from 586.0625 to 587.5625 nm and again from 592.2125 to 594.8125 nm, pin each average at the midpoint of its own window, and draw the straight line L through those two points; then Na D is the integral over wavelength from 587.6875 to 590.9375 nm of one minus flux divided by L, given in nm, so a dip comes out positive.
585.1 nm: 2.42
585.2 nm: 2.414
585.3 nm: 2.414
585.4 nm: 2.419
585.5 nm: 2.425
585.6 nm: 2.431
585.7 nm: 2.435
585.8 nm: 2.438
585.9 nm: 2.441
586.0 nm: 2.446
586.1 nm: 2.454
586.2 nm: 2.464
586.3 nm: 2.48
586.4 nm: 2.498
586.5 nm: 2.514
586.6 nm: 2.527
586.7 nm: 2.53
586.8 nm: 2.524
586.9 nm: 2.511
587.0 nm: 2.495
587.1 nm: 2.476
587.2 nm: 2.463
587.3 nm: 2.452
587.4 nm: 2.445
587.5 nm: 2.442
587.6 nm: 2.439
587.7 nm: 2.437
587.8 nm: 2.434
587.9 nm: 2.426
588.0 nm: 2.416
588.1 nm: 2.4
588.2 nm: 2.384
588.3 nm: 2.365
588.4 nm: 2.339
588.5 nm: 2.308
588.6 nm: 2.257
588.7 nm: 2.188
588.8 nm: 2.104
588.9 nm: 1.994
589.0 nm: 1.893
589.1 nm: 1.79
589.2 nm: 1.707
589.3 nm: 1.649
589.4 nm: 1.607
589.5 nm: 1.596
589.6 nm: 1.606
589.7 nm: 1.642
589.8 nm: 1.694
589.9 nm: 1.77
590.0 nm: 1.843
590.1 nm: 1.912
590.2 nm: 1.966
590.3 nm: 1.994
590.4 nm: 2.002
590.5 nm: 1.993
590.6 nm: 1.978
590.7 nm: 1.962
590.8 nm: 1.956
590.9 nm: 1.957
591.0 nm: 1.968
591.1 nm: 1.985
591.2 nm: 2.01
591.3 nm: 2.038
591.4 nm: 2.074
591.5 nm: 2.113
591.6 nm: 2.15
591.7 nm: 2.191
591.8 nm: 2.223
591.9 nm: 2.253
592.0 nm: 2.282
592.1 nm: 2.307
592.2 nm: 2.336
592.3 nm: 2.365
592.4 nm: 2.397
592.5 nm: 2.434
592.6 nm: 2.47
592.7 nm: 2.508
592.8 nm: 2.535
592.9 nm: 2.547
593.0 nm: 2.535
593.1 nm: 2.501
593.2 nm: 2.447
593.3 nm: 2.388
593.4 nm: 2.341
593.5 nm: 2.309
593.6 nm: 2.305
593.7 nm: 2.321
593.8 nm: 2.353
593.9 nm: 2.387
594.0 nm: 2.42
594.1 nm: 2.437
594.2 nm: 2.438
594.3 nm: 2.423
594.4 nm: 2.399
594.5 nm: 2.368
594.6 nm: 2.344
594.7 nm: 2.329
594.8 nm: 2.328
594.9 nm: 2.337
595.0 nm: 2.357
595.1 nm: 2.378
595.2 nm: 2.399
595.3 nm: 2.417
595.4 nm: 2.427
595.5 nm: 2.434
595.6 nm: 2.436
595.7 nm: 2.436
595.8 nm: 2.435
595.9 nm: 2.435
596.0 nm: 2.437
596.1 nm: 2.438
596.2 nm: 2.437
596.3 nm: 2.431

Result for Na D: 0.59 nm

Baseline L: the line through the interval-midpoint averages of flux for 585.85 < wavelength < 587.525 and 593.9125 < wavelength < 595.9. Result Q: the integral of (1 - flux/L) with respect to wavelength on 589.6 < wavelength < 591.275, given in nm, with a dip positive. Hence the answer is 0.37 nm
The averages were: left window 2.48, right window 2.4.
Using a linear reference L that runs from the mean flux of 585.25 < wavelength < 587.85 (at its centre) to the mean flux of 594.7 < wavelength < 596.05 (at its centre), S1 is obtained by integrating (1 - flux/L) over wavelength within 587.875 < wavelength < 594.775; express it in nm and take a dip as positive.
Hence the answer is 0.73 nm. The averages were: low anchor 2.46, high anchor 2.4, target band 2.17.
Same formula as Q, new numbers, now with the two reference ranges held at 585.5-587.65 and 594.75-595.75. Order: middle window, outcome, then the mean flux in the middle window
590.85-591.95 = 0.154 nm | 2.09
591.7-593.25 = 0.011 nm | 2.4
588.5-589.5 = 0.219 nm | 1.91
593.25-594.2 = 0.017 nm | 2.37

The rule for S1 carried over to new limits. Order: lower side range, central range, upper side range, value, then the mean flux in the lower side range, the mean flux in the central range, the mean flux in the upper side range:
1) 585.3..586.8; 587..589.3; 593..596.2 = 0.17 nm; 2.46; 2.27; 2.4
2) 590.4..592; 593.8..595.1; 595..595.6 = -0.02 nm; 2.06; 2.38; 2.41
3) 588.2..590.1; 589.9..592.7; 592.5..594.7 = 0.06 nm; 1.92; 2.12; 2.42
